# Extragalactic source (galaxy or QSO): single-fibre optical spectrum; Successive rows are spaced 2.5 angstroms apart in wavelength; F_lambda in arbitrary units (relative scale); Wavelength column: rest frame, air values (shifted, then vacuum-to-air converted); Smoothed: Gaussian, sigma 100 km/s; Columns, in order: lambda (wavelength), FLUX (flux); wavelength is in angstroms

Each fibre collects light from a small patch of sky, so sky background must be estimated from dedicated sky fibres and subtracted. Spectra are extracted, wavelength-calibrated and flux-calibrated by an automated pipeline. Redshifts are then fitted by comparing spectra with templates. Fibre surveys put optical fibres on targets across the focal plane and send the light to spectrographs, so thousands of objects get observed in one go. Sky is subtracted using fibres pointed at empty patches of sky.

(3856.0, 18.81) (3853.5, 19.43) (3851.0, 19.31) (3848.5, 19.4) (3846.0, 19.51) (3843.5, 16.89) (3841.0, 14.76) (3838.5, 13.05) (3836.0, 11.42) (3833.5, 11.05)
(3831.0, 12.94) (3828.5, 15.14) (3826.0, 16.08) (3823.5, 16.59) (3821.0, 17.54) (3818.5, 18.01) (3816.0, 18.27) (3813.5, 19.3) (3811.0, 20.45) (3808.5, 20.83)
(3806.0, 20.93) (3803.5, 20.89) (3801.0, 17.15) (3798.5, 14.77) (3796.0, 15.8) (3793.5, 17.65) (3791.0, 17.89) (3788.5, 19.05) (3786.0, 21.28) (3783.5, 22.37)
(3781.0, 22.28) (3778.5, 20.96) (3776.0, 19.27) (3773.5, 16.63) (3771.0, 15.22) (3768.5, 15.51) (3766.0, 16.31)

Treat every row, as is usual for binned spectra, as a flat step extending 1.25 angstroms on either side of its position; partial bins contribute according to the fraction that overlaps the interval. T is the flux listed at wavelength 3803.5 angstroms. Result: 20.89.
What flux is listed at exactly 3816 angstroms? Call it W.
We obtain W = 18.27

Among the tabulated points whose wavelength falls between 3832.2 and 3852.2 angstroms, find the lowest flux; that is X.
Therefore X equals 11.05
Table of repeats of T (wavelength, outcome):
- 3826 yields 16.08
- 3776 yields 19.27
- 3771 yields 15.22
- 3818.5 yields 18.01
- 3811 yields 20.45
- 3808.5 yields 20.83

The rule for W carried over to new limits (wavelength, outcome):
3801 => 17.15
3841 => 14.76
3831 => 12.94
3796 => 15.8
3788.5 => 19.05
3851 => 19.31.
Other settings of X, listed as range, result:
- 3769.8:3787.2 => 15.22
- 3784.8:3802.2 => 14.77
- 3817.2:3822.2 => 17.54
